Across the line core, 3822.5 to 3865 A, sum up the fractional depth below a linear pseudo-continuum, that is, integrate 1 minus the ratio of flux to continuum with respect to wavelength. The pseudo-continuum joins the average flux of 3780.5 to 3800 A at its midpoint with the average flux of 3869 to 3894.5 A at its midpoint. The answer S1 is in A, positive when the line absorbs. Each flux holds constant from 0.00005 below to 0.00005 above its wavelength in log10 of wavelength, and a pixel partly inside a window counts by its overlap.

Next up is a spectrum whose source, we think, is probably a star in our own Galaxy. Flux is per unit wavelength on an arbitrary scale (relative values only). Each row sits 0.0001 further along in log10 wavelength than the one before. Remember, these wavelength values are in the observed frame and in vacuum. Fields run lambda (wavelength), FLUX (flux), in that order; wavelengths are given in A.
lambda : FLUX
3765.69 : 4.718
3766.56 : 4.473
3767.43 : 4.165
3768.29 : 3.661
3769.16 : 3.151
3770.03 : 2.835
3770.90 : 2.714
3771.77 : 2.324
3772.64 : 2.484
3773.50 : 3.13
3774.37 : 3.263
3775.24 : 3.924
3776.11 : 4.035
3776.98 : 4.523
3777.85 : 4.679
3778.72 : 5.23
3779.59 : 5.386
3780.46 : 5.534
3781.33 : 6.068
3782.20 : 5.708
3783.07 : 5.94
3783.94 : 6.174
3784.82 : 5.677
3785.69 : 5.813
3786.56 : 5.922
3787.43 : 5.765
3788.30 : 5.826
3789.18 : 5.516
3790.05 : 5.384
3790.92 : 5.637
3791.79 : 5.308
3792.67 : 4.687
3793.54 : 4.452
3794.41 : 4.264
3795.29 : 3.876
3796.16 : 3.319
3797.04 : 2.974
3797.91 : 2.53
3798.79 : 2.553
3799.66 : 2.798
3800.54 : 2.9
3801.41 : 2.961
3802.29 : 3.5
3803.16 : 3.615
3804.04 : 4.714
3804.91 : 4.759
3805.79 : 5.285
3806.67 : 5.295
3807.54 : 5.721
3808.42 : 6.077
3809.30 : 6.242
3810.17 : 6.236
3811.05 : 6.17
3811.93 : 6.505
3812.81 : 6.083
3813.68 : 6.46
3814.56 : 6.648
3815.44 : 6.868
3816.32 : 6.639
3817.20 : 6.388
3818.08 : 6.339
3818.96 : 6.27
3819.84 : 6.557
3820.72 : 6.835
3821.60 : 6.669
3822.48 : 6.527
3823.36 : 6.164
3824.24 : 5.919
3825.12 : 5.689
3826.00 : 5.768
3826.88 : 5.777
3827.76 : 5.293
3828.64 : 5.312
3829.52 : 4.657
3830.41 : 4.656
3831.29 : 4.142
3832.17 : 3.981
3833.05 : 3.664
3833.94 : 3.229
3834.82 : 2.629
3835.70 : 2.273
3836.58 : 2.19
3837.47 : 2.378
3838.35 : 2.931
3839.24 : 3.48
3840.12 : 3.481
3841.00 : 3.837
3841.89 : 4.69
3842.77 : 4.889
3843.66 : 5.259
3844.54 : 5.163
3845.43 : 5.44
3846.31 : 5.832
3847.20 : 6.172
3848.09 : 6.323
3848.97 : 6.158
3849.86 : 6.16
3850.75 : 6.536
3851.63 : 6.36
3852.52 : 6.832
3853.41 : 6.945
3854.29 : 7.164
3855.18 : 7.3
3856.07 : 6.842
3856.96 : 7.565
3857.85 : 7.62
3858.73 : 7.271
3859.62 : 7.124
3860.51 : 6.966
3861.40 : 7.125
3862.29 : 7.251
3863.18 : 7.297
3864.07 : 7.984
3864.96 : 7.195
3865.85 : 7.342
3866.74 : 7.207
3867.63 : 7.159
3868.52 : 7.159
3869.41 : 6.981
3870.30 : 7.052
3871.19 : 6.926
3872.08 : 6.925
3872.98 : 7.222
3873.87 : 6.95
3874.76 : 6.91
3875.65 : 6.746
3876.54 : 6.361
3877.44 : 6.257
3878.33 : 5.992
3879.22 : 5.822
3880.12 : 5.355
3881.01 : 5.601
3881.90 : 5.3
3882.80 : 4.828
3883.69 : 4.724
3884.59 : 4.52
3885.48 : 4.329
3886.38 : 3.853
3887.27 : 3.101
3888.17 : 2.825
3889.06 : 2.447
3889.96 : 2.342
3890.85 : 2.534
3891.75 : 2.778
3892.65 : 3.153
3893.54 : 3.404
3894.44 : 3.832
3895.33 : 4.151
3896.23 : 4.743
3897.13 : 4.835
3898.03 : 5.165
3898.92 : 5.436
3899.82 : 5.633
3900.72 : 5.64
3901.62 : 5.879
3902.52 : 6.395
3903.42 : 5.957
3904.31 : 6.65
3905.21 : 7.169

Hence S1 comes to -4.87 A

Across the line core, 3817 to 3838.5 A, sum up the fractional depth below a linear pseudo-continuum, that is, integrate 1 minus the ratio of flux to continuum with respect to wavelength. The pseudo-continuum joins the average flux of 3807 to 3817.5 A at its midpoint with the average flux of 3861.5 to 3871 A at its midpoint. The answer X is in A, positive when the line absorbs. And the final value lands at 5.45 A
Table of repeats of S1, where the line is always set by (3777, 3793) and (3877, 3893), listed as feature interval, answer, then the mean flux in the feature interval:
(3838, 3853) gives -1.78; 5.28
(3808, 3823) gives -3.80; 6.44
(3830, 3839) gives 3.10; 3.21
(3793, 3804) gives 4.08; 3.38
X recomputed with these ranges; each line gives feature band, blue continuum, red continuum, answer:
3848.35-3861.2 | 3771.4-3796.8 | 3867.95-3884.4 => -2.1 A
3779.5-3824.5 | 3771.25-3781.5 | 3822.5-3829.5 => -3.5 A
